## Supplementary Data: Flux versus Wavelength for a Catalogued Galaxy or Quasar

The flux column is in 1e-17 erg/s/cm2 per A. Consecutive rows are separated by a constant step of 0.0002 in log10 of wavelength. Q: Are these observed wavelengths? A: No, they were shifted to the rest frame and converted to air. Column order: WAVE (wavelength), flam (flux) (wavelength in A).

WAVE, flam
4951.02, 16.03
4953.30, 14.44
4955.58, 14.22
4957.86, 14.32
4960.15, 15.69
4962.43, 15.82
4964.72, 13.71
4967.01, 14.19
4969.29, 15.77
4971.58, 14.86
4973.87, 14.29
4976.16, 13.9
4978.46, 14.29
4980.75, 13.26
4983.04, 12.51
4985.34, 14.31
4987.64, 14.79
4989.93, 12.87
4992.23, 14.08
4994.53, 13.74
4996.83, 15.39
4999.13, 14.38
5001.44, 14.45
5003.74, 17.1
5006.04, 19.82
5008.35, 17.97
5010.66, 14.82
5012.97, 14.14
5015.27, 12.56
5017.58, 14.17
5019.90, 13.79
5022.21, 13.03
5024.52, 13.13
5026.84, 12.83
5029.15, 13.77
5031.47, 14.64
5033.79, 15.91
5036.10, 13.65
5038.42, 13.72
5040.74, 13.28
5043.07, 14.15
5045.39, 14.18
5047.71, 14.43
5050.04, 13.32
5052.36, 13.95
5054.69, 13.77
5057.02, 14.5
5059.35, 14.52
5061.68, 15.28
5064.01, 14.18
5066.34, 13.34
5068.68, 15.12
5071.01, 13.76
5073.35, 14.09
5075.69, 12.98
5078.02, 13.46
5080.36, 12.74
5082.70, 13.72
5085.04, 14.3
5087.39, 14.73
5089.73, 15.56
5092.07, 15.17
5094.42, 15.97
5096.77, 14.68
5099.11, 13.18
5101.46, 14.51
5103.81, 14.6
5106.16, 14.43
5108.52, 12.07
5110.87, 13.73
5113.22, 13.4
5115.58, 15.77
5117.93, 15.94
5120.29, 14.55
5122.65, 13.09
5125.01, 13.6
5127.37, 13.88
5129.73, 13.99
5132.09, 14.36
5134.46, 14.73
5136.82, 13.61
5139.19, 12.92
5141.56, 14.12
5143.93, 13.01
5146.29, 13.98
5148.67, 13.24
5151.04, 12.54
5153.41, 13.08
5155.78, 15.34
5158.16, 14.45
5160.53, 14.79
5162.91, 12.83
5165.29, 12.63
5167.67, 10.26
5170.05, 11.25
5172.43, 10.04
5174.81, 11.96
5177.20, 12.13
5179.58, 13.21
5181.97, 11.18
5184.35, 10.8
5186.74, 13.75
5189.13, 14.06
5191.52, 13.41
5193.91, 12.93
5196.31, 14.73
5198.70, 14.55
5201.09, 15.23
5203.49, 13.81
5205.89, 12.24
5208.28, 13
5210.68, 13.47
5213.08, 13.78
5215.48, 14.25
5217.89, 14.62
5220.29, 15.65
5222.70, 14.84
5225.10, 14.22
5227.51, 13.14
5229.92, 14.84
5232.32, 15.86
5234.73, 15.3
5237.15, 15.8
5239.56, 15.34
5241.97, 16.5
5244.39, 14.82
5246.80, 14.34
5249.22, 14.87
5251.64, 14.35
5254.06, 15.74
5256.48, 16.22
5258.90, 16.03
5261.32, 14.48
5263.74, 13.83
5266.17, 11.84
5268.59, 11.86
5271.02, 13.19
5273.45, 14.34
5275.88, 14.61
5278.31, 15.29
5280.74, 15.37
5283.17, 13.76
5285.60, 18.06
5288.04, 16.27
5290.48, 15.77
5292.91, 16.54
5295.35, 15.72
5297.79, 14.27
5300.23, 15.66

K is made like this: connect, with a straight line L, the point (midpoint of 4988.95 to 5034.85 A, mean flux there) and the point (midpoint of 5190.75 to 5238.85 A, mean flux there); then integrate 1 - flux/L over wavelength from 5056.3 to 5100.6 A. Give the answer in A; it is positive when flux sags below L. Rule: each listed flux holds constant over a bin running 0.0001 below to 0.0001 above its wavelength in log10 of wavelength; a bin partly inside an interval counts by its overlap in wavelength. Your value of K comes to 0.7 A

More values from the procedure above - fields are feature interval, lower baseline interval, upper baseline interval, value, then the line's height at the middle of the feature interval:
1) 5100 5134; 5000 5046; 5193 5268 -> 0.9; 14.5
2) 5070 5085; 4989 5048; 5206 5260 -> 1.1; 14.6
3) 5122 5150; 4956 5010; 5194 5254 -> 1.8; 14.7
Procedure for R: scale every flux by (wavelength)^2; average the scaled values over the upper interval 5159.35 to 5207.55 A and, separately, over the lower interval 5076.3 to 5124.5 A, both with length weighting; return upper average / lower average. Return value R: 0.93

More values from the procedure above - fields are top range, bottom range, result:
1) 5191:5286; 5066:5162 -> 1.08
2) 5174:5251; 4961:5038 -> 1.05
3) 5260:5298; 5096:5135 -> 1.11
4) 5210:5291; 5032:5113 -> 1.12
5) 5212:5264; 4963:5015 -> 1.12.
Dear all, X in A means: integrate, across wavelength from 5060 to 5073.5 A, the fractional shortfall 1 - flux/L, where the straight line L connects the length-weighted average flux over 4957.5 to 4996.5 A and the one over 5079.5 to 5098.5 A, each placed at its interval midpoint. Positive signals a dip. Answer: 0.2 A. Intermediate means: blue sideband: 14.3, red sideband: 14.6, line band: 14.3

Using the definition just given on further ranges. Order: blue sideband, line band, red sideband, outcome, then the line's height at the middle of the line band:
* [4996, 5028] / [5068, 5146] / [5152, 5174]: -3.5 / 13.5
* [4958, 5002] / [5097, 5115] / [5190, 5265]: 0.8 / 14.5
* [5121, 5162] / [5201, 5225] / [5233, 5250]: 1.4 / 14.9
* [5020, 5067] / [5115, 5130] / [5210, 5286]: -0.1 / 14.3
